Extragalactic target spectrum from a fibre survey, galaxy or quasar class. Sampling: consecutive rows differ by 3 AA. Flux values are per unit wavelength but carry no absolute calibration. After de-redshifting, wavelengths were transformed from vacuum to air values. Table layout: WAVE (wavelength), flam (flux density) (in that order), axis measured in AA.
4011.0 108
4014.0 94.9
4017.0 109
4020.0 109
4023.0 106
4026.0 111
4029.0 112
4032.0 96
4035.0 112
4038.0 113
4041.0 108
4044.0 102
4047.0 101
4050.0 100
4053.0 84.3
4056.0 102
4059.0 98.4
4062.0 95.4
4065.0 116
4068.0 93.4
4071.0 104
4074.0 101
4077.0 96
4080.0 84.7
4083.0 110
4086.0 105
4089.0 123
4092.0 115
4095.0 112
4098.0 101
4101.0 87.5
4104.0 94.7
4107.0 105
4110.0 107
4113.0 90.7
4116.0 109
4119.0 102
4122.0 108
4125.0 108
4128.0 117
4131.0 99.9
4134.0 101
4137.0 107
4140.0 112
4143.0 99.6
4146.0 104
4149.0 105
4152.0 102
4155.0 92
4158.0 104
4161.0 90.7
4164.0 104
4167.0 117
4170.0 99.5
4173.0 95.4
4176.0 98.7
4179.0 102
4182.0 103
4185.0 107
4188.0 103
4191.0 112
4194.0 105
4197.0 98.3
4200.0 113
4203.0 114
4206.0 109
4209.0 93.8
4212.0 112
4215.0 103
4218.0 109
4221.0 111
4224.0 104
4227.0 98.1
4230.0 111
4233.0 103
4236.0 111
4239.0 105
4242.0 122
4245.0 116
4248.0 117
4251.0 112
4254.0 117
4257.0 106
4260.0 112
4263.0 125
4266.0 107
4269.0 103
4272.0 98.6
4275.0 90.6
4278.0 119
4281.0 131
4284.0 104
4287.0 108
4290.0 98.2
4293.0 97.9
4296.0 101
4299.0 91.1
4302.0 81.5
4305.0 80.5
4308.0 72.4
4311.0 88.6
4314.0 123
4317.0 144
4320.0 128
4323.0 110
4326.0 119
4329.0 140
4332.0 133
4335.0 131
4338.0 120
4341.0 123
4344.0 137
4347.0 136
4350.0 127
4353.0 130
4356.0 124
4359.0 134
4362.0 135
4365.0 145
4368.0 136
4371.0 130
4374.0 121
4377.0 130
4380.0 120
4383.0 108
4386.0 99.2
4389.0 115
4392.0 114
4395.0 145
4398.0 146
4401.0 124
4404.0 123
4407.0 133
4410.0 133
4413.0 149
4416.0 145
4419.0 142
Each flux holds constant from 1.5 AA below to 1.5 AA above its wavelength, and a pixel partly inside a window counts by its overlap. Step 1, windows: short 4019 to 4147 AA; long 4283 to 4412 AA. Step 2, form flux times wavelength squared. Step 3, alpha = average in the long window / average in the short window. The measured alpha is 1.31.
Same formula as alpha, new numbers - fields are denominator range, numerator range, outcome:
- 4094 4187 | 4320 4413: 1.38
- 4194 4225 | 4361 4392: 1.25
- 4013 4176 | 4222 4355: 1.19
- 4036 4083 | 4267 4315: 1.10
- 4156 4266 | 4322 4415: 1.29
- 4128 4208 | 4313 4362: 1.34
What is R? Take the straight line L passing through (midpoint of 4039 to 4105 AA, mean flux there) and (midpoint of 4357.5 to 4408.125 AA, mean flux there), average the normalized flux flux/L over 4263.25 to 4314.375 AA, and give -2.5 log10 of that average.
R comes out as 0.19 mag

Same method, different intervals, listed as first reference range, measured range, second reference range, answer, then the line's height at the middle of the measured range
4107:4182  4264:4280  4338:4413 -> 0.115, 117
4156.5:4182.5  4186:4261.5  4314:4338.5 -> 0.020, 111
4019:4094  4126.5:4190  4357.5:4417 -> 0.087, 112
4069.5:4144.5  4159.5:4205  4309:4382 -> 0.072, 111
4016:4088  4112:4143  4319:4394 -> 0.033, 109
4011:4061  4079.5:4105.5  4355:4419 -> 0.035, 108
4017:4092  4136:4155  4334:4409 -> 0.068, 111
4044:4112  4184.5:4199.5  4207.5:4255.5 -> 0.017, 107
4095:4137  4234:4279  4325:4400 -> 0.063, 117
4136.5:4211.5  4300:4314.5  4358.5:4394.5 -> 0.325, 117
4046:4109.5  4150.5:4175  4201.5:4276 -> 0.049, 105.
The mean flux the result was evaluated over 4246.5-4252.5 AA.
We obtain 114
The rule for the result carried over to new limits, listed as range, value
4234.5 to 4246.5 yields 114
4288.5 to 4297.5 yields 99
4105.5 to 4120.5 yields 103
